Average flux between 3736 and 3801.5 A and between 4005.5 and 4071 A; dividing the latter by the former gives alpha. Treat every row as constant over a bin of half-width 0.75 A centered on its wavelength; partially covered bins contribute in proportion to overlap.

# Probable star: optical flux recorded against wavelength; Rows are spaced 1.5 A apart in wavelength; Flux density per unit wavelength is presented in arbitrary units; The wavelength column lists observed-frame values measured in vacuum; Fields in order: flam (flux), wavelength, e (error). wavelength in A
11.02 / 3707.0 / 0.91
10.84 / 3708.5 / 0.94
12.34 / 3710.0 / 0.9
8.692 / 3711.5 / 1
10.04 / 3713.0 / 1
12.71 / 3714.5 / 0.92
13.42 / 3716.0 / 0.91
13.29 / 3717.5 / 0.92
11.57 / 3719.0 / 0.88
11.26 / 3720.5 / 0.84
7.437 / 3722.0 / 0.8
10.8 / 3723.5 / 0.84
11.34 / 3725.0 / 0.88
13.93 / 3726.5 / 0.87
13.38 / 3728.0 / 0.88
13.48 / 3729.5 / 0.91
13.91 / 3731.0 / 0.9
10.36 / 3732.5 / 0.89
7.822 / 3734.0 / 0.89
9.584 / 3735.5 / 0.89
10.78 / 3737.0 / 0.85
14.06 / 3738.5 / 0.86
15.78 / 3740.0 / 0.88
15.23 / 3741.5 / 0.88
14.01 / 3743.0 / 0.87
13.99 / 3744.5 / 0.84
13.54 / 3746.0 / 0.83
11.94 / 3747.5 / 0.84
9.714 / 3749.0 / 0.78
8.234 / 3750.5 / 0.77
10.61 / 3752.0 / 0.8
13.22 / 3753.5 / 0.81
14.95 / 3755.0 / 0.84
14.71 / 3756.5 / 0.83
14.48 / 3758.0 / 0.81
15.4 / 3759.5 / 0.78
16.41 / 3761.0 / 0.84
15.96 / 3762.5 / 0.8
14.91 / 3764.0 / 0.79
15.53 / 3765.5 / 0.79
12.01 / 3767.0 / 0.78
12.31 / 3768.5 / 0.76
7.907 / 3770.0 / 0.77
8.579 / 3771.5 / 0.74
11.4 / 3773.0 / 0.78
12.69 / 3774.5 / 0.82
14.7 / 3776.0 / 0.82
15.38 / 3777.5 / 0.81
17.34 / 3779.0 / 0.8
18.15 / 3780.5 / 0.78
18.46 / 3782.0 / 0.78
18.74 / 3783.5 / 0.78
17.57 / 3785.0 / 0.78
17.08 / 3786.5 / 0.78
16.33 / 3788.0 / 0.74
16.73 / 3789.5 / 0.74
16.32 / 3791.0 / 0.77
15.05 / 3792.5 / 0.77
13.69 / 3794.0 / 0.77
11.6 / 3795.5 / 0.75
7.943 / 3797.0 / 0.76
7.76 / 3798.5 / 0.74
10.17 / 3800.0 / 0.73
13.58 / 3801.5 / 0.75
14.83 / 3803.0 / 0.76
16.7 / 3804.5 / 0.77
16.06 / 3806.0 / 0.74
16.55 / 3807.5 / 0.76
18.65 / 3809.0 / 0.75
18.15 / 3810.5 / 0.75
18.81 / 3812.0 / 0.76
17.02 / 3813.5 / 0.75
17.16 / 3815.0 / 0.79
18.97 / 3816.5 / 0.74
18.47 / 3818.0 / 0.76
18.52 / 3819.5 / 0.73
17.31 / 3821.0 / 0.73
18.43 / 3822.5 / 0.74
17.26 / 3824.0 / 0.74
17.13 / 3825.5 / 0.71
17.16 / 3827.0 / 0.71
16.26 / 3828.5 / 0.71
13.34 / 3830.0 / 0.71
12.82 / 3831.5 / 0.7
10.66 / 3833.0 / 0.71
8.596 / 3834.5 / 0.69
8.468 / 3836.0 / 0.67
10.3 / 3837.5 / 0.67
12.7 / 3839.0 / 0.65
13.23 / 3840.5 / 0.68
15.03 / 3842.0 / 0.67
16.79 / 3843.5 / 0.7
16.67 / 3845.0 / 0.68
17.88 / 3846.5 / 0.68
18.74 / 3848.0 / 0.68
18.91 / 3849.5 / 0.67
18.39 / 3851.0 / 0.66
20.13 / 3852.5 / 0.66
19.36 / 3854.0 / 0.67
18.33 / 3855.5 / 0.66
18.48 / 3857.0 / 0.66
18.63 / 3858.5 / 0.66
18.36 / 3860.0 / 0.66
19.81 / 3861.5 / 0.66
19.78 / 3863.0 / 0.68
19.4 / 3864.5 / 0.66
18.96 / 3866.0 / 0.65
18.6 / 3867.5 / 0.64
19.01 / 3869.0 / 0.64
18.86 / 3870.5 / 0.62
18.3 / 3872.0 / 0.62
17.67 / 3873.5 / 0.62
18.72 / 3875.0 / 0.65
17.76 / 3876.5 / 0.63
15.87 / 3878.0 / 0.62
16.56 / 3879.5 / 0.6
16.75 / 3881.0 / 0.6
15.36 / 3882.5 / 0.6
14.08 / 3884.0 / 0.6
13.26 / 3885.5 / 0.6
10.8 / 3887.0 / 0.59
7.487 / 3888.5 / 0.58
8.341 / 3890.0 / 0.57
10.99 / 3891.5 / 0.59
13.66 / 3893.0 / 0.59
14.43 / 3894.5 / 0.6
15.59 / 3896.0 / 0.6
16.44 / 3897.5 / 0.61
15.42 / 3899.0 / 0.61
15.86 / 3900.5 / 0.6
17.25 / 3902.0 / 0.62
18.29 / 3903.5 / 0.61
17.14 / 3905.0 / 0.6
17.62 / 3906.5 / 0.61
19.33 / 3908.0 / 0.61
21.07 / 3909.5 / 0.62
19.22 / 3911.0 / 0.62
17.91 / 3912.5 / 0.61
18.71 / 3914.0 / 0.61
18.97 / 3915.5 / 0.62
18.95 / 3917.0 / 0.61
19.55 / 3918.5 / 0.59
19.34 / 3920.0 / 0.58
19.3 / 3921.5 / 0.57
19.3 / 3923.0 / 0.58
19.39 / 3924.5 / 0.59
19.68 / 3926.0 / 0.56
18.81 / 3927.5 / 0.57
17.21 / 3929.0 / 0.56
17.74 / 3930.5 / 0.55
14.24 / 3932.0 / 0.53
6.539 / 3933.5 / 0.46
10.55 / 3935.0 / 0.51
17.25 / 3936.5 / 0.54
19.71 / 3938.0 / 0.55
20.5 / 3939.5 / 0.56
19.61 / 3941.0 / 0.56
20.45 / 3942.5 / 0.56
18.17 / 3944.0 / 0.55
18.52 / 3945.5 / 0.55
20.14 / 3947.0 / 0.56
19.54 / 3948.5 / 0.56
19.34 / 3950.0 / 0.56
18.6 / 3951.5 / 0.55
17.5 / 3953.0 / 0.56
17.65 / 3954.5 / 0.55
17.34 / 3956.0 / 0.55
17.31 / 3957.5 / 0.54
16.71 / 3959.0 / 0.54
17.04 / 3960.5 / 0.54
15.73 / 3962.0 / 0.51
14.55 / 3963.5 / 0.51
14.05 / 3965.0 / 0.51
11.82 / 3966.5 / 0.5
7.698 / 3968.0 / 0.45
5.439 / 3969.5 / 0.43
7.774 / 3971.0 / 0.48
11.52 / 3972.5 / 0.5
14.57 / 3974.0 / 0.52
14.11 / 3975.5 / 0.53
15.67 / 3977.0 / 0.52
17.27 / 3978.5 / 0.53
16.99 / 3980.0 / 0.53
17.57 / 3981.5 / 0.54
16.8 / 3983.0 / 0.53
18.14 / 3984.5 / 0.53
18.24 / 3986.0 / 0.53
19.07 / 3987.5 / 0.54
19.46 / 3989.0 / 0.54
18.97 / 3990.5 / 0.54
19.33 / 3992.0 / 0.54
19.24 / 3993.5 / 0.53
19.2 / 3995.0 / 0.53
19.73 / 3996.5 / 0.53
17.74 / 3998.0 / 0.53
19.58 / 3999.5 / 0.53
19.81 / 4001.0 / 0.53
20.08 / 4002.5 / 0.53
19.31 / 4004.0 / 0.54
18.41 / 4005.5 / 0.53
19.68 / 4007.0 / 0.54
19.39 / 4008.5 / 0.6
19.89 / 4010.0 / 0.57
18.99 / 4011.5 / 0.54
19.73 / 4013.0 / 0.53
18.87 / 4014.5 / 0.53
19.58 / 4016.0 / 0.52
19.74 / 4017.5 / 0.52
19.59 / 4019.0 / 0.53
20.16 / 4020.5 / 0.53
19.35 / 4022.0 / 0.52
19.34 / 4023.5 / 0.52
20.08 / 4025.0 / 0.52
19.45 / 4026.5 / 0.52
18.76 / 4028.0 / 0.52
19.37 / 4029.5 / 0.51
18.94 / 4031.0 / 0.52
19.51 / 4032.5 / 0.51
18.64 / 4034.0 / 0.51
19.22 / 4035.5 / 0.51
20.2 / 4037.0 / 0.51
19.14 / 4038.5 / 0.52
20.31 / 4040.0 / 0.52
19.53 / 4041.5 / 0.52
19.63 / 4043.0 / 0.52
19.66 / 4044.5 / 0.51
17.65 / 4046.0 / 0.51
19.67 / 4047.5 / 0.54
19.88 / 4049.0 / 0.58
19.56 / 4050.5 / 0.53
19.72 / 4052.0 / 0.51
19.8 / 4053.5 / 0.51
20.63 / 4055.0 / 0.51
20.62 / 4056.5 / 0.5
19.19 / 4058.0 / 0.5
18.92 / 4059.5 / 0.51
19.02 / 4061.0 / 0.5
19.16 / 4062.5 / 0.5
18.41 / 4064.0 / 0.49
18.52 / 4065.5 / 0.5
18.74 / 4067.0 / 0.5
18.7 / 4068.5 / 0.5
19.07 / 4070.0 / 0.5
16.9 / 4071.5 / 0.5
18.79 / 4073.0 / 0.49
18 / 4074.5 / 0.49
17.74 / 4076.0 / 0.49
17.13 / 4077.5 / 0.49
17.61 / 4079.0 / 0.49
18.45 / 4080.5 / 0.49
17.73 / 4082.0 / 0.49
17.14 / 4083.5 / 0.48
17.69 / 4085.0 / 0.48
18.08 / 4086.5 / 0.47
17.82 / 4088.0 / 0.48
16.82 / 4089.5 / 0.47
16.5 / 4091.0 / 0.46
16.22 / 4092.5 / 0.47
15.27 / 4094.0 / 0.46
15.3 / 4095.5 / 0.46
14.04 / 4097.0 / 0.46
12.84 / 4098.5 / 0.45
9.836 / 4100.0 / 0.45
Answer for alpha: 1.4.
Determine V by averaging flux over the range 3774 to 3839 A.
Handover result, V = 15.3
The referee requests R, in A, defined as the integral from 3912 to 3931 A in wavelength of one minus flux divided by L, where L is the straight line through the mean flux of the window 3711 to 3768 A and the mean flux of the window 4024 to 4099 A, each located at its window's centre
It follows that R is -3.55 A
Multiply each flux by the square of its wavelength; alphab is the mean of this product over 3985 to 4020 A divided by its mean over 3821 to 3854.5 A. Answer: 1.36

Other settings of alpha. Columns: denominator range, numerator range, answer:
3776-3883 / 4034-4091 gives 1.15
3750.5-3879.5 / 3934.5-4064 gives 1.15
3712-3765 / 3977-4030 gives 1.50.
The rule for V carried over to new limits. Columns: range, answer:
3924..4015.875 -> 17.1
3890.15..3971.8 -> 16.6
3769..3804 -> 14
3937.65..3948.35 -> 19.6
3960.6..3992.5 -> 15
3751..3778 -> 13.3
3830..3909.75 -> 16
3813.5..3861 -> 16.2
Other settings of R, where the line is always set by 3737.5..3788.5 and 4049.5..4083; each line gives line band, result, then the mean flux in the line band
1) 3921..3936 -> 0.4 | 16.2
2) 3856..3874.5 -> -3.7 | 18.8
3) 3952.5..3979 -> 4.9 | 14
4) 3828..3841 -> 3.0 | 11.7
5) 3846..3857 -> -2.4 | 18.8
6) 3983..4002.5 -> -1.5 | 19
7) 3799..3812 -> -0.7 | 15.6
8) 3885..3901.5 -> 3.2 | 13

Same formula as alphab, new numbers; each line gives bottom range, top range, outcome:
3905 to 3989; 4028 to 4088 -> 1.18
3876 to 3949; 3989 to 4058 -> 1.23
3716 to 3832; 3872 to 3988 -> 1.24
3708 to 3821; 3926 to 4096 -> 1.47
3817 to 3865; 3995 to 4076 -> 1.30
